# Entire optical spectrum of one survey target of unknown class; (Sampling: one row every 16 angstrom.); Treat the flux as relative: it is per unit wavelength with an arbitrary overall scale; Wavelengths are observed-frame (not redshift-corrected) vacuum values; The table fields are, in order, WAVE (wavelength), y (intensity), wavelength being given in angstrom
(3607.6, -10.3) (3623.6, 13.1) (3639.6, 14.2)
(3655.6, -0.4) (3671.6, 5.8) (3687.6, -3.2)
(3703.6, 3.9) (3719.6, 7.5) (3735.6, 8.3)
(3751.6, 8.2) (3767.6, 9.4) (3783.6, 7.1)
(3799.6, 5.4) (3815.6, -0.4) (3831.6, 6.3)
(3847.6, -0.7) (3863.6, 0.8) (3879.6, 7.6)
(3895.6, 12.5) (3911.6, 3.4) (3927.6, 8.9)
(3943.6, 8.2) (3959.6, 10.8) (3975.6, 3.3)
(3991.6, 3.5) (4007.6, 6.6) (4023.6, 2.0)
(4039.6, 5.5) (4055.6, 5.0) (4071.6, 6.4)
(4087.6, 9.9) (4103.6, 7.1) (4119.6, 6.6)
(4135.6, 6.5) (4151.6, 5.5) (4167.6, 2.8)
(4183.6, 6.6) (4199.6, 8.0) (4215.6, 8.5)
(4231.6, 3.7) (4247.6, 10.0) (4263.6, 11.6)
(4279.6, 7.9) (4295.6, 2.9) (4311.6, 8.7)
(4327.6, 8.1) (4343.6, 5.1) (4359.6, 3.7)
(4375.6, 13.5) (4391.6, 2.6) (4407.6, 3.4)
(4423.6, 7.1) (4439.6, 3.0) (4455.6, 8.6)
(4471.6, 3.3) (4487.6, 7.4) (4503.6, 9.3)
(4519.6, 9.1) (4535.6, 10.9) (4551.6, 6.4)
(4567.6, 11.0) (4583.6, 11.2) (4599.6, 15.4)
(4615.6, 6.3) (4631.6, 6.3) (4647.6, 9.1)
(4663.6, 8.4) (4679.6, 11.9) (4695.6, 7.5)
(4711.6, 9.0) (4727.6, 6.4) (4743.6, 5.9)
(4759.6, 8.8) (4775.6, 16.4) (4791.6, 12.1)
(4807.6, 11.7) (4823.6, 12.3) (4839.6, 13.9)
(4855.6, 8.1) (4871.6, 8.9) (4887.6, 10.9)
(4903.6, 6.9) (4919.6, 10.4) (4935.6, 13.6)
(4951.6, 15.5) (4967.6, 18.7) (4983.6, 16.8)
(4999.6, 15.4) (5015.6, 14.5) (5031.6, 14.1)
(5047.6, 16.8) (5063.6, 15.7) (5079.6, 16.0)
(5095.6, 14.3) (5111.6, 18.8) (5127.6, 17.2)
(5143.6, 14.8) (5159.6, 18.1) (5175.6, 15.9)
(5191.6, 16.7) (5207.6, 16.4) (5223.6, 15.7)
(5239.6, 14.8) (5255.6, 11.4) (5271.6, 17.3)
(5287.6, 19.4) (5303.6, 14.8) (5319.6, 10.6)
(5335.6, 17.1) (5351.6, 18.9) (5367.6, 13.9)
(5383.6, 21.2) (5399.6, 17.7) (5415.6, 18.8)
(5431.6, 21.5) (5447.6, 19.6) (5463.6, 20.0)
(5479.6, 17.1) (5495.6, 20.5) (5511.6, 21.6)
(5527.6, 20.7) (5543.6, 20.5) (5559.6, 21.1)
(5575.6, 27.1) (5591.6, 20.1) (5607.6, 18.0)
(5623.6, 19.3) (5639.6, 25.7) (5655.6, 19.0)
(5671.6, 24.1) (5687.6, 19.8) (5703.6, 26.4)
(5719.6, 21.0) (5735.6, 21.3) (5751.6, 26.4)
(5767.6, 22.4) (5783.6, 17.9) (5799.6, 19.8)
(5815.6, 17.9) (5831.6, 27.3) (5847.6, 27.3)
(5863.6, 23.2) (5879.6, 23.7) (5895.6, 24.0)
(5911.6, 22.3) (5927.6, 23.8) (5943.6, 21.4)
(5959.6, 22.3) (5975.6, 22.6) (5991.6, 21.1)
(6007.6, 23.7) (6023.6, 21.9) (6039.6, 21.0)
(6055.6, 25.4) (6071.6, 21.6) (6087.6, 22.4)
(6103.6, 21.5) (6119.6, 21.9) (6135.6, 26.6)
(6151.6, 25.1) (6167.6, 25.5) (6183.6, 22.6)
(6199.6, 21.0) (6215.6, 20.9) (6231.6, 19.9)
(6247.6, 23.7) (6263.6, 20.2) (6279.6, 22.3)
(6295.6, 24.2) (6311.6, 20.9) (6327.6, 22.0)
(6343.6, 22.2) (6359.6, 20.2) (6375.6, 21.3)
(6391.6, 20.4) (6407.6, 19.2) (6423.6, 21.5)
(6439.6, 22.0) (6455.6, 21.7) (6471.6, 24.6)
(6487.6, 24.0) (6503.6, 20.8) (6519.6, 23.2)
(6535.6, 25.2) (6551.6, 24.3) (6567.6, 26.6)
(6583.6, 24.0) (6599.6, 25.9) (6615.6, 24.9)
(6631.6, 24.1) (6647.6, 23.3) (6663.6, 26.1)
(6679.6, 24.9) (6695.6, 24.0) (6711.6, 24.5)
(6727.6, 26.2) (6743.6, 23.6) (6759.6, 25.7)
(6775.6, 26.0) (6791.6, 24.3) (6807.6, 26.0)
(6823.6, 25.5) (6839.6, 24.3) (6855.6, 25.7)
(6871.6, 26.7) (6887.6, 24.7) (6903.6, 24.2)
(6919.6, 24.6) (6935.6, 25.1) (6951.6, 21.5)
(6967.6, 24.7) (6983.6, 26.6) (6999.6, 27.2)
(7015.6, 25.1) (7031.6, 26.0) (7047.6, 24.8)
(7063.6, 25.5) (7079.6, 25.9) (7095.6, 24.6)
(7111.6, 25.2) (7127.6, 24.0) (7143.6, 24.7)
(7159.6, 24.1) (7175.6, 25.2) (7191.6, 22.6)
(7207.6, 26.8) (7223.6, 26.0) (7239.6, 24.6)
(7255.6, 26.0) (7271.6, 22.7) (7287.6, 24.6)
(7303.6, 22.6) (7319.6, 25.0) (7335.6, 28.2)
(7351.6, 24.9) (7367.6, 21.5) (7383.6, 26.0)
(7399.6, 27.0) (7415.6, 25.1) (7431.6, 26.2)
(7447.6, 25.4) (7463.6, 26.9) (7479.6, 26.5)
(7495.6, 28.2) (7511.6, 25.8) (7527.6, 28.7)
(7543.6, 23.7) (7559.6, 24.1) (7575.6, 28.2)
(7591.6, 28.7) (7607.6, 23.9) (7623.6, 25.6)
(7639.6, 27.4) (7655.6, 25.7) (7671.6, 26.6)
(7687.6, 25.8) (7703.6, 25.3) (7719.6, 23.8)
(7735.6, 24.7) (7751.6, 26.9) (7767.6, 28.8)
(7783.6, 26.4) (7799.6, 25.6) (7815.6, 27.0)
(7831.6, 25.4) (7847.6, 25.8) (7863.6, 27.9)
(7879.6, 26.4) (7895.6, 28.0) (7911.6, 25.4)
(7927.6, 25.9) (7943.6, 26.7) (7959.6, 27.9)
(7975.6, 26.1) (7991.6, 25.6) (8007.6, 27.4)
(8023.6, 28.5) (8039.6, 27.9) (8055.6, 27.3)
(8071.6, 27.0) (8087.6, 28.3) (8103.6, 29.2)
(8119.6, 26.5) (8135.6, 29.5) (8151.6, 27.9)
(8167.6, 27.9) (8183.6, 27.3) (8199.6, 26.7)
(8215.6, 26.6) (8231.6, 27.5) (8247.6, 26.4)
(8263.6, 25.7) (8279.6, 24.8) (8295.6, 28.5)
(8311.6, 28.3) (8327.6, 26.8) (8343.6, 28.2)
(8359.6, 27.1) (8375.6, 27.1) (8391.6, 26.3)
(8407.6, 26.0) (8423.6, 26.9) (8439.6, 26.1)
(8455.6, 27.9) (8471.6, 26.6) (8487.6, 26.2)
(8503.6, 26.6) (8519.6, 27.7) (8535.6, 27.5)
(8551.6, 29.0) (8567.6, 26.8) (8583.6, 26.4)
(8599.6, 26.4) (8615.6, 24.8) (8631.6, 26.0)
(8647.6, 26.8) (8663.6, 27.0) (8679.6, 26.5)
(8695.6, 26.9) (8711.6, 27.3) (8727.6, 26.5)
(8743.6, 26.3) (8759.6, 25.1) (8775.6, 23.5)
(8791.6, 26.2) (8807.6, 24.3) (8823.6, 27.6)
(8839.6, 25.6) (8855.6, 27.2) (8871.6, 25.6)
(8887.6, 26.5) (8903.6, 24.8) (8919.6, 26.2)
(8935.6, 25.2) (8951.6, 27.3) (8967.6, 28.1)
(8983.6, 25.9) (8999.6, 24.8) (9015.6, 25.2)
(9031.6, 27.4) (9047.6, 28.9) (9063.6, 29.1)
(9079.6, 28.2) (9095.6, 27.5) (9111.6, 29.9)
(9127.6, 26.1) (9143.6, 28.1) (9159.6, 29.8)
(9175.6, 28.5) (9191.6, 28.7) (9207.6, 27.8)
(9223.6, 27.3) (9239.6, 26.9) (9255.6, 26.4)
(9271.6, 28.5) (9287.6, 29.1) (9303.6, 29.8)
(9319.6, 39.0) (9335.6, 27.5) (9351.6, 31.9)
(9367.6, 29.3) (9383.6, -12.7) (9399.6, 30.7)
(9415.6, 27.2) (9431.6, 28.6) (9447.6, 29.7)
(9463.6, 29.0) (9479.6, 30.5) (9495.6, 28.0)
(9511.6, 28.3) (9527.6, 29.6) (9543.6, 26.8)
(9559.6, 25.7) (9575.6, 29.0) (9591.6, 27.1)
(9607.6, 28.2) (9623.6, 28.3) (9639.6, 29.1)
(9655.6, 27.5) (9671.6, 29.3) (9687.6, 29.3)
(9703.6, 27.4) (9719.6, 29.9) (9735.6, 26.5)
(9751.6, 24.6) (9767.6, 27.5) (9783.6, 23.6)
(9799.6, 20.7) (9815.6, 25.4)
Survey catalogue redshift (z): 0.235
